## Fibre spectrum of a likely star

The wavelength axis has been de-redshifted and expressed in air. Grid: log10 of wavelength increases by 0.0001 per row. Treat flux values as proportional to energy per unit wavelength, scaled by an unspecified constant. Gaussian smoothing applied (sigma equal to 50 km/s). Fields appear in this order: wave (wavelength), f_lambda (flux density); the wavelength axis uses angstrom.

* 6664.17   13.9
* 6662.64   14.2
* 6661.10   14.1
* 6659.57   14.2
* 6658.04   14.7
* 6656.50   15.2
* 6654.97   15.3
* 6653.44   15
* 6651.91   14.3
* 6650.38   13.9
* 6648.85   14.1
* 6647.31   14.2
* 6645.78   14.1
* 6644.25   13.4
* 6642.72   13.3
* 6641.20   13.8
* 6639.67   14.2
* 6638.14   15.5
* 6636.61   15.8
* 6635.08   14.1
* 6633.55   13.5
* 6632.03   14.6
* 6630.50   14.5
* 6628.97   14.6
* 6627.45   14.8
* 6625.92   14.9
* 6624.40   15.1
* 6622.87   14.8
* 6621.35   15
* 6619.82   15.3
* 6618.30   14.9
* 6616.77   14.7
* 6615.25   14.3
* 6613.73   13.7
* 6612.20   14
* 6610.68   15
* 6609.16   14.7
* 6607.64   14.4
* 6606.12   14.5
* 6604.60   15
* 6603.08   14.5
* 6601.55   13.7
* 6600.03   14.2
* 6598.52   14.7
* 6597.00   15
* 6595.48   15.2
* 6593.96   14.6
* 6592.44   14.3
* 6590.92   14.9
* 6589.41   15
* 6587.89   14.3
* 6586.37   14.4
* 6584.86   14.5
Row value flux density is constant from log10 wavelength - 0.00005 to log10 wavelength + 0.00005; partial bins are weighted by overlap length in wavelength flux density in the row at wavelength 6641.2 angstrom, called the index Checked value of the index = 13.8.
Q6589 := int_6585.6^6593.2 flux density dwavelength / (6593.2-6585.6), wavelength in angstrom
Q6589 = 14.6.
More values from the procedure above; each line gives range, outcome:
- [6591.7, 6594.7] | 14.4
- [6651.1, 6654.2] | 14.7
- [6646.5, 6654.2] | 14.3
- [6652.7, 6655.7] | 15.2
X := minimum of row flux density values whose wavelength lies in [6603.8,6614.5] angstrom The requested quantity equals 13.7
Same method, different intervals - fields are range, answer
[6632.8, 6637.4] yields 13.5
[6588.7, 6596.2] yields 14.3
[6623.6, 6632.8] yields 14.5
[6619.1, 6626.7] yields 14.8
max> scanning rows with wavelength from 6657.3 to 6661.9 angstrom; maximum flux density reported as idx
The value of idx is 14.7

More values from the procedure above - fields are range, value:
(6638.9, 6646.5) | 14.2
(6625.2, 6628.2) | 14.9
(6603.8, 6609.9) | 15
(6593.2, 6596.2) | 15.2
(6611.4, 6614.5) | 14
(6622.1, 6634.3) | 15.1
